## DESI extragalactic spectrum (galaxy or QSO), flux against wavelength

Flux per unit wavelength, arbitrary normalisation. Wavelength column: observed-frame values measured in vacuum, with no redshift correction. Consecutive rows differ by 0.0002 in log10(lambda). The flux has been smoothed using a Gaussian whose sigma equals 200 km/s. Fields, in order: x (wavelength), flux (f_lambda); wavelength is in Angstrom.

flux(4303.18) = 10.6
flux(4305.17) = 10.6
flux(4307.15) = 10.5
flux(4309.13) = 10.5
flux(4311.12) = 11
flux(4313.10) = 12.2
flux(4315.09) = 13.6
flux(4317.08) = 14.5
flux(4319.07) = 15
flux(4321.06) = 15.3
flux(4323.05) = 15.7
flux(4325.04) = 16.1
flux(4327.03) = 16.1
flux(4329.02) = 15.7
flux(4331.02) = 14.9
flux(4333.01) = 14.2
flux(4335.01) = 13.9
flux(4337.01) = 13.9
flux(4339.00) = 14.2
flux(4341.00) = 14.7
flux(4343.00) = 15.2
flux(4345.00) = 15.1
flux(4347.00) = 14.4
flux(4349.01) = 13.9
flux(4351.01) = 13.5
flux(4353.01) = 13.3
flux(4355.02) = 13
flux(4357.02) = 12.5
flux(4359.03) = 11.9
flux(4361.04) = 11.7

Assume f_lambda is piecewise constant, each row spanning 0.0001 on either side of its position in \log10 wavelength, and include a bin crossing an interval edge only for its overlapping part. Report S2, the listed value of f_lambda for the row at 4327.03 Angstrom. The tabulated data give 16.1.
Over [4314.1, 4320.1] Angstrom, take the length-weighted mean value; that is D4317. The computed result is 14.4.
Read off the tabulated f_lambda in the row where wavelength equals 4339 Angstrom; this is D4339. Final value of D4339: 14.2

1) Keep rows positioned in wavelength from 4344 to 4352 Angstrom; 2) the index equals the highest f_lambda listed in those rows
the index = 15.1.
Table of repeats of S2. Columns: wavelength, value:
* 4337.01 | 13.9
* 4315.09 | 13.6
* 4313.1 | 12.2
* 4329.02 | 15.7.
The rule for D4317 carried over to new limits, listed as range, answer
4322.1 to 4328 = 16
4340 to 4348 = 14.9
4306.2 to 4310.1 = 10.5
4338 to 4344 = 14.7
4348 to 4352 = 13.7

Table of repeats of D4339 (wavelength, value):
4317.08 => 14.5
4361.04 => 11.7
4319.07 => 15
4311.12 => 11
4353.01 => 13.3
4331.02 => 14.9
